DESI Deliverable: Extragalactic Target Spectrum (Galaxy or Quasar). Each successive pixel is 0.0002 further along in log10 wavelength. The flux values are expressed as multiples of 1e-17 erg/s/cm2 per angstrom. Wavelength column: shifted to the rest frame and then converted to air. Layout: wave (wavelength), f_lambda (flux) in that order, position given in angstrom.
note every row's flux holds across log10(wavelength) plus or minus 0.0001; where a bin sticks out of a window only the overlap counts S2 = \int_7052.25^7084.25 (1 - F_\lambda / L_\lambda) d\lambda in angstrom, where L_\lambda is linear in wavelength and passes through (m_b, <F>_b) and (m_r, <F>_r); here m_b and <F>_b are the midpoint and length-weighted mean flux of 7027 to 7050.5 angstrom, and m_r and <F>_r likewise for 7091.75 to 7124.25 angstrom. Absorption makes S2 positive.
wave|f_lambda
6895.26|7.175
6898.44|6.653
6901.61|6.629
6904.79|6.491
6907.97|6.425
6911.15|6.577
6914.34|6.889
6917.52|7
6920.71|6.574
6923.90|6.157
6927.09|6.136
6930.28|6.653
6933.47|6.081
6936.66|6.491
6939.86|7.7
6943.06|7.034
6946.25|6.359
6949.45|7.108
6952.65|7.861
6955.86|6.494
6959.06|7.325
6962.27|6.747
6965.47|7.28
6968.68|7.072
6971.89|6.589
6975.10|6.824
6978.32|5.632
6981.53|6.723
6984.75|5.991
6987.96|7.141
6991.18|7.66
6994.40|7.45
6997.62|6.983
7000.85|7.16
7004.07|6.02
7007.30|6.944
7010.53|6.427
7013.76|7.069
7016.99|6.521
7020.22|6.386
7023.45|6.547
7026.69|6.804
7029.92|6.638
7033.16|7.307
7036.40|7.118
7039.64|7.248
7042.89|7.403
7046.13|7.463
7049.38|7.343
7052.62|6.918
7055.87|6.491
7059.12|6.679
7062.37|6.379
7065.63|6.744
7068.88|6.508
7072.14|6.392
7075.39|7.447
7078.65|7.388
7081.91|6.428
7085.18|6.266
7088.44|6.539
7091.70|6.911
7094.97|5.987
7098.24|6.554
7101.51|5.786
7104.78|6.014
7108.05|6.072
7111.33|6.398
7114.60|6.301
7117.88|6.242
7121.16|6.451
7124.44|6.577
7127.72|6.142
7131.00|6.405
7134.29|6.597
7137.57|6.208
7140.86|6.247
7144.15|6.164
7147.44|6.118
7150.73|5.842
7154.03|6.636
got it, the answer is 0.3 angstrom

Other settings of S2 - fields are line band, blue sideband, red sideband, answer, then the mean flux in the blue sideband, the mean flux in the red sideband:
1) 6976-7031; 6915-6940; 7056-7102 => -1.2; 6.55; 6.59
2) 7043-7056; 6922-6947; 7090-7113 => -1.6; 6.59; 6.25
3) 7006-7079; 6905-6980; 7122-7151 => -4.1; 6.73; 6.28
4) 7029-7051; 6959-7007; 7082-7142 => -2.1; 6.83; 6.32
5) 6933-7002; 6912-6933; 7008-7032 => -3.3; 6.54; 6.65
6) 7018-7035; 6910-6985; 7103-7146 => -0.5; 6.73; 6.29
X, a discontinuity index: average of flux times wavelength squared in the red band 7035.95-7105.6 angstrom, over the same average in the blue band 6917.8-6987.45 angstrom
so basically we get 1.0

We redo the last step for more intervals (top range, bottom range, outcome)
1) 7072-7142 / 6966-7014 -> 0.98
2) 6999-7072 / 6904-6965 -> 1.04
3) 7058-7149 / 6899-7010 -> 0.99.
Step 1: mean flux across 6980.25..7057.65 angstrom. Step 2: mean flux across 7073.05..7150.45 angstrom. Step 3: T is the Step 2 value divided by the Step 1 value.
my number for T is 0.93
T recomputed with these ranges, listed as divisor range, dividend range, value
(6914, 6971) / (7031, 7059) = 1.04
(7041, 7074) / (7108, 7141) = 0.93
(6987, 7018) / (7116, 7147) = 0.91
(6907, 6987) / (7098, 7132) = 0.93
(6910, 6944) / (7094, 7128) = 0.94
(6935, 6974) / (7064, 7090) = 0.96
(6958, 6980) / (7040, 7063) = 1.03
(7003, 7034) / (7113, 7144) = 0.95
